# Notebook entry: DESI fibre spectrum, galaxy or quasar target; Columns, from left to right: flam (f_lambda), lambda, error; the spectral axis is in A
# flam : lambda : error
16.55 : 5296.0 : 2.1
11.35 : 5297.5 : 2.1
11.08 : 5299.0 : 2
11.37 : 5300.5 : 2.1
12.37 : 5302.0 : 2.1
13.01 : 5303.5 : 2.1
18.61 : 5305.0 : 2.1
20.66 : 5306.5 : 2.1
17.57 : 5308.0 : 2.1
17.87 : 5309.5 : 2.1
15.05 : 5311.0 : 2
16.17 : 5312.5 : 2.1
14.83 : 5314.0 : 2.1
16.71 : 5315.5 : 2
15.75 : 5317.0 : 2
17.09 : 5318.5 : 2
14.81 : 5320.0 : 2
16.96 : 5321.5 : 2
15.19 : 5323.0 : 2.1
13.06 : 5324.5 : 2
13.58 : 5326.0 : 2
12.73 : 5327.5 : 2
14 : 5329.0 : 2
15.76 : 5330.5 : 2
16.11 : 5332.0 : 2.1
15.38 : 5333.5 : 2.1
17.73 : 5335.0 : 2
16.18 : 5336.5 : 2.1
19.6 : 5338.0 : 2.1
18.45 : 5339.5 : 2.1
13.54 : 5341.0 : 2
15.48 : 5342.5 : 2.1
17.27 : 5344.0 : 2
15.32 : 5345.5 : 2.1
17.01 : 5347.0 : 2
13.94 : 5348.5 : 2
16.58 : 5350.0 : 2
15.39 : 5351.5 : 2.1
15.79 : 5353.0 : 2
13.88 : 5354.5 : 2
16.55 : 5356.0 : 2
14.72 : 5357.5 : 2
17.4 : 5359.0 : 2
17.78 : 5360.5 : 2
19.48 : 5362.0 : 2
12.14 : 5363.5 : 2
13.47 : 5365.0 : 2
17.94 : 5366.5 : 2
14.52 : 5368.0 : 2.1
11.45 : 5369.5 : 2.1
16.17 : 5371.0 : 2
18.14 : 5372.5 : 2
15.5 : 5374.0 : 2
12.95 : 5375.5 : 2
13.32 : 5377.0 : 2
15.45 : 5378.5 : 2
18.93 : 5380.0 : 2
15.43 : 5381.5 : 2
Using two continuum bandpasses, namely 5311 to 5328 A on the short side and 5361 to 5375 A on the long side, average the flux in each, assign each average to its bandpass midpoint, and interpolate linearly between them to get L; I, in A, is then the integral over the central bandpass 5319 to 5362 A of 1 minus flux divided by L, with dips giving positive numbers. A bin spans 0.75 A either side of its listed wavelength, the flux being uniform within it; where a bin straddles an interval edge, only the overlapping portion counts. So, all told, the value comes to -1.4 A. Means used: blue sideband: 15.2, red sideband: 15.4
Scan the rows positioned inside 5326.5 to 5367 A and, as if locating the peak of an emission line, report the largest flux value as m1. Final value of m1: 19.6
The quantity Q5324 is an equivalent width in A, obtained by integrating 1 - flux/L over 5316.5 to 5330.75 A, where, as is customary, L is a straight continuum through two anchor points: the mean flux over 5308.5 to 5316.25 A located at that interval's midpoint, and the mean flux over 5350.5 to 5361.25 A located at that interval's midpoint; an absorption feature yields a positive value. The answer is 1.1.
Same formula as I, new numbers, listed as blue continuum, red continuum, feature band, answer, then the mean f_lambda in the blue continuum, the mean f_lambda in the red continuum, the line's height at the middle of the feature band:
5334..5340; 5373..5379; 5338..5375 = 0.68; 17.9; 14.4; 16.1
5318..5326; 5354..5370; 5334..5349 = -1.12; 15.2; 15.5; 15.3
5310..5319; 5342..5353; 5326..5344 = 0.03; 16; 15.9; 15.9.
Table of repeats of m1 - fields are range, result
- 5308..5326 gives 17.87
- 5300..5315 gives 20.66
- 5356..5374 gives 19.48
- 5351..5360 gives 17.4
